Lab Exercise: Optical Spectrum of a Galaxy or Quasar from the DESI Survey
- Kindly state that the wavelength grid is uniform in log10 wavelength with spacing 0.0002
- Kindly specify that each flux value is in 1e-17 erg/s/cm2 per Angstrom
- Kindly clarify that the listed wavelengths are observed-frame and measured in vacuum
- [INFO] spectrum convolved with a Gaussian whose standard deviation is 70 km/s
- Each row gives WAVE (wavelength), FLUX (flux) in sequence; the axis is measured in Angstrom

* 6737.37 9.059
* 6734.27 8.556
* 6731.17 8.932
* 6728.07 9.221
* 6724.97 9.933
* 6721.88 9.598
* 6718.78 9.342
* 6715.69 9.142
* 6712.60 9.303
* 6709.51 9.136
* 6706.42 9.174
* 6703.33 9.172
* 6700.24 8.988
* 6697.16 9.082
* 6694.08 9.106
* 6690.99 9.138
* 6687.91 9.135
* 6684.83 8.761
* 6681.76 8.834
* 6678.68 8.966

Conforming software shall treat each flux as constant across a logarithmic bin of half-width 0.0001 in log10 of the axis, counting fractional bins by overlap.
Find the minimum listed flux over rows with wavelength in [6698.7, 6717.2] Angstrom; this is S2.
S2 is 8.988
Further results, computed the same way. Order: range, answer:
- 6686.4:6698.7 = 9.082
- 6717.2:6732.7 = 8.932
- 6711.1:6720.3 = 9.142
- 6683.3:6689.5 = 8.761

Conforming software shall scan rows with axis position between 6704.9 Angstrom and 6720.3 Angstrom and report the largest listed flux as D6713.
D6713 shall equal 9.342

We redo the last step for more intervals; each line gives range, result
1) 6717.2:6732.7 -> 9.933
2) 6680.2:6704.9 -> 9.172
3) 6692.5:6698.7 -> 9.106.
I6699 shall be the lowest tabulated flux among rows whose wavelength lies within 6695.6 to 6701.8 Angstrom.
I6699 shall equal 8.988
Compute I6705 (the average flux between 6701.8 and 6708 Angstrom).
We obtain 9.17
